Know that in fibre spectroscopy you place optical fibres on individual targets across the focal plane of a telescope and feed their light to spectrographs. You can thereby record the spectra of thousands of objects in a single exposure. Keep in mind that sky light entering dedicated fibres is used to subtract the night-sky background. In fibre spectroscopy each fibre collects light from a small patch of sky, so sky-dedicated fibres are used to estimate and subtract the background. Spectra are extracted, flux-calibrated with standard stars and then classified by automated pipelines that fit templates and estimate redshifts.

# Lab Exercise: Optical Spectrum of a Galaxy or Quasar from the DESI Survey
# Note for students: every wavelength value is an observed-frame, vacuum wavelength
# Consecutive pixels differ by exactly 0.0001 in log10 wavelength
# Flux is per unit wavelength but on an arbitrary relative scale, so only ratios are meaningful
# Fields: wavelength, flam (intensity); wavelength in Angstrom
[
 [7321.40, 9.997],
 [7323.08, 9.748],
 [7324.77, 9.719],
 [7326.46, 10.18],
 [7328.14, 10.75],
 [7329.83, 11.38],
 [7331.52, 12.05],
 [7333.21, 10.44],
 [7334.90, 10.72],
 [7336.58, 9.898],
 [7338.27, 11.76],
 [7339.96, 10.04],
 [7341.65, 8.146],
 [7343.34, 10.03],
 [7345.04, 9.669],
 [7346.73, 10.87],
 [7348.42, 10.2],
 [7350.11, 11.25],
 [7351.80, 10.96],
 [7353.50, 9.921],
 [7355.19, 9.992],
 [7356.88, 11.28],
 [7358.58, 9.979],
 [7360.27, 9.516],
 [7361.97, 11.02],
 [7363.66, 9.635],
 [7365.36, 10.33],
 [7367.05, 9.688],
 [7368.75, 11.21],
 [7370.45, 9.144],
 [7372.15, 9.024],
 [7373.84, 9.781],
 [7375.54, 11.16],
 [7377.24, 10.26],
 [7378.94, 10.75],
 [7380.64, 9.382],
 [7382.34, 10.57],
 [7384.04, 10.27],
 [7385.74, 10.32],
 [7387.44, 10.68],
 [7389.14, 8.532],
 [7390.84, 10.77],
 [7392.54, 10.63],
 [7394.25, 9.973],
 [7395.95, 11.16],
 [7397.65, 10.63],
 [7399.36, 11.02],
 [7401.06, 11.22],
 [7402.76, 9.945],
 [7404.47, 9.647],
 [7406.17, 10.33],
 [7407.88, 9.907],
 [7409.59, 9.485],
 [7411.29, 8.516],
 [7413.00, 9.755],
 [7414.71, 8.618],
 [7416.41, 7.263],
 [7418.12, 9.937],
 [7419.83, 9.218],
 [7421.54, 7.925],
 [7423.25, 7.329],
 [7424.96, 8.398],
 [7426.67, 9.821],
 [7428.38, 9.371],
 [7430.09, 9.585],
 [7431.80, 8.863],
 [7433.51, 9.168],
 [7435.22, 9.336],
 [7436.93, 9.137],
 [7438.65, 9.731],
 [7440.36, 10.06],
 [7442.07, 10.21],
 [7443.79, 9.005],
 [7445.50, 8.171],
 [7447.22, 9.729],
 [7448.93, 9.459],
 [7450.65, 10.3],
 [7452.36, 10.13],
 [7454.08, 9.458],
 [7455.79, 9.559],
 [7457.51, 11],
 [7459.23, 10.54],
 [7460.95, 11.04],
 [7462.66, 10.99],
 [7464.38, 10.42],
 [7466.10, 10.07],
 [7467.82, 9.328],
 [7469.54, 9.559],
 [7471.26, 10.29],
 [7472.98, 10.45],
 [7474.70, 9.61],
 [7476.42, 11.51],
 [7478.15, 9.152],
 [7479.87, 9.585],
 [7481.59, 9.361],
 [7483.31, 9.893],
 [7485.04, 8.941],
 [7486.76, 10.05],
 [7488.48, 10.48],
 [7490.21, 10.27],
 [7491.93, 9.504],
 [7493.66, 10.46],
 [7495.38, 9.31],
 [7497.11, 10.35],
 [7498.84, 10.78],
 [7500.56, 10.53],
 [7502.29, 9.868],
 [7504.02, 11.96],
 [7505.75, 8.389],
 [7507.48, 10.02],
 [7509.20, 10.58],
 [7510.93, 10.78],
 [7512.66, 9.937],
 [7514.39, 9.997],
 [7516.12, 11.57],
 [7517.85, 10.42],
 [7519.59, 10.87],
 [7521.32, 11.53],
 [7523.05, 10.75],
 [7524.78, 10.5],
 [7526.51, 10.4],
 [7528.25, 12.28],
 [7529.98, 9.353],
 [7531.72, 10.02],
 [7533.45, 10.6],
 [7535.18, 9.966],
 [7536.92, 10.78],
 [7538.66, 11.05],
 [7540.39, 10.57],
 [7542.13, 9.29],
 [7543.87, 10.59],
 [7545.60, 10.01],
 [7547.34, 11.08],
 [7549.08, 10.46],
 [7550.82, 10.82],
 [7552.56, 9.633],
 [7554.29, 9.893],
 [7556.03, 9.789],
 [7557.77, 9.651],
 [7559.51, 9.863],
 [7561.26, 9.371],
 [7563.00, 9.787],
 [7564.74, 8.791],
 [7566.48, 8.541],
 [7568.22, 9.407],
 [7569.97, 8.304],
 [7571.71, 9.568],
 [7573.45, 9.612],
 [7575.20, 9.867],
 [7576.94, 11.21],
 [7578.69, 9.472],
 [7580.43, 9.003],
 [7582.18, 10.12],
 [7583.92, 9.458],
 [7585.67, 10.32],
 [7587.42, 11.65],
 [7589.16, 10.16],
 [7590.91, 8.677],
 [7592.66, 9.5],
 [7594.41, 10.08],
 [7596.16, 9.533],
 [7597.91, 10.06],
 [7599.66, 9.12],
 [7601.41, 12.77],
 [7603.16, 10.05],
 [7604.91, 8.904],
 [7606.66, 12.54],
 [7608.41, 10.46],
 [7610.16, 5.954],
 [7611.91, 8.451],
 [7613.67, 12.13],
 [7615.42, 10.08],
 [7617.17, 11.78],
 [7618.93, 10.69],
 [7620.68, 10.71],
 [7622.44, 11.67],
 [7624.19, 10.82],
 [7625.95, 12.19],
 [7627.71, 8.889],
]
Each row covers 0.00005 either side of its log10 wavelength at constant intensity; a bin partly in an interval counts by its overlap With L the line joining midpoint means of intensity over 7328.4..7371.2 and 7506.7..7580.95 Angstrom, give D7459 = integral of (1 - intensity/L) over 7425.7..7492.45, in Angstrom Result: 2.7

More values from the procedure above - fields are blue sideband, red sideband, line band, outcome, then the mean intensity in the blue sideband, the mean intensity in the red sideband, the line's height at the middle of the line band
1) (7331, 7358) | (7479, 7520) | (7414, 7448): 4.1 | 10.4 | 10.2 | 10.3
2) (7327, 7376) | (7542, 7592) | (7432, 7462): 1.0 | 10.3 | 9.81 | 10.1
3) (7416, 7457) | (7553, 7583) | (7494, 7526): -3.5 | 9.25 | 9.54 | 9.42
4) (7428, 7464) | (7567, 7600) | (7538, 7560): -1.0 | 9.77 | 9.74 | 9.75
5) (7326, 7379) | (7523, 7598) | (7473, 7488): 0.4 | 10.3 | 9.99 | 10.1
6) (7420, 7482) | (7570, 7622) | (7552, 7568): 0.8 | 9.66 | 10.1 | 9.95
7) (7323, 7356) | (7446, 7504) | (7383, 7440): 3.5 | 10.4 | 10.1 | 10.2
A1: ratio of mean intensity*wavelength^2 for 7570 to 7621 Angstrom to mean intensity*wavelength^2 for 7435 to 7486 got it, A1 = 1.1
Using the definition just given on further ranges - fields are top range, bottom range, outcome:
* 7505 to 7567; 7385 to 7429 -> 1.10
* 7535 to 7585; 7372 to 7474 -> 1.04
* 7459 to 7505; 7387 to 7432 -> 1.08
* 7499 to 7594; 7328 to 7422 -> 1.05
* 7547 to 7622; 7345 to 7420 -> 1.04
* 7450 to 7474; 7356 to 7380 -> 1.03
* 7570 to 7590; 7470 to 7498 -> 1.03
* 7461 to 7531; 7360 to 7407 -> 1.03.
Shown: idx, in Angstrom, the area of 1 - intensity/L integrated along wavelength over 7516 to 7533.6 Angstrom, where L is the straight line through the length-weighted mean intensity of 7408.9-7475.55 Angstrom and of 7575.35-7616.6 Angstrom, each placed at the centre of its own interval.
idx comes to -1.7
